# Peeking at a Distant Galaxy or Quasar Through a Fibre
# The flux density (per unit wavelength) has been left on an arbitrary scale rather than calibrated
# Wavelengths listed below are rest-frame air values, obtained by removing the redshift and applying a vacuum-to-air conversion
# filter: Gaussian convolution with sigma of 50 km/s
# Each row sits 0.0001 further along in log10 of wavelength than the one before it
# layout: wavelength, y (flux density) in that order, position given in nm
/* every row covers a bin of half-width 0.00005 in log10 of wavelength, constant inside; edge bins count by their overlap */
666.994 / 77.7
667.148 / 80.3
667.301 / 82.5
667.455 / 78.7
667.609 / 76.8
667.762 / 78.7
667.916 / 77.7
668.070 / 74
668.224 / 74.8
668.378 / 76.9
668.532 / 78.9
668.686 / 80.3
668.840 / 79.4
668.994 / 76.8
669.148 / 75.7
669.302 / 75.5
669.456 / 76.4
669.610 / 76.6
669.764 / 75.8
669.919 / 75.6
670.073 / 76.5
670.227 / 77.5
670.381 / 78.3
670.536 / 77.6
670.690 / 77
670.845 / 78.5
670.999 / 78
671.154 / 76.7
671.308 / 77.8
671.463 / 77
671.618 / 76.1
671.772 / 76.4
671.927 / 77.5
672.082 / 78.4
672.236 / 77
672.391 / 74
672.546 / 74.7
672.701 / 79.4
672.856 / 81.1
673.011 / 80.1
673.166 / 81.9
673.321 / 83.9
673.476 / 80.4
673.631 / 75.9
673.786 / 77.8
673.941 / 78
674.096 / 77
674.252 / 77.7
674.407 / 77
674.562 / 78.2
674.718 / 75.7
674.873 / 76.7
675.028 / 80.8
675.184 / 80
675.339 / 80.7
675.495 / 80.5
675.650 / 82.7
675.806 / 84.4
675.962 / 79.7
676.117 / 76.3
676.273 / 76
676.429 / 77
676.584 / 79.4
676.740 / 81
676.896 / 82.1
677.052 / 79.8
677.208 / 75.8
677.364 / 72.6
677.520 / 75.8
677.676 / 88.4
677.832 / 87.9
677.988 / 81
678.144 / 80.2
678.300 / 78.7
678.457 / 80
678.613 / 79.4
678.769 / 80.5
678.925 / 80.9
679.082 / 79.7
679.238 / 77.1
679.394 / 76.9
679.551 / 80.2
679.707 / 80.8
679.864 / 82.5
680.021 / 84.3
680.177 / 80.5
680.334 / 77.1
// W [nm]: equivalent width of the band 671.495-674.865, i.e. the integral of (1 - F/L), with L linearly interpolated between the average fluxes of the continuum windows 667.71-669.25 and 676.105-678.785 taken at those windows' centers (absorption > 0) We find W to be 0.02 nm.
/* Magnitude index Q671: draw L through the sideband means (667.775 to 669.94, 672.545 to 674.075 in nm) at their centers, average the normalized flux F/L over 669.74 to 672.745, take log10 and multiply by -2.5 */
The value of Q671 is 0.018 mag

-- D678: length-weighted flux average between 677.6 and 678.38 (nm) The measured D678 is 83.2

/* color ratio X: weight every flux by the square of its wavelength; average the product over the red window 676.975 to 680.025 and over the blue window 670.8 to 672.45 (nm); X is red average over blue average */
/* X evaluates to 1.1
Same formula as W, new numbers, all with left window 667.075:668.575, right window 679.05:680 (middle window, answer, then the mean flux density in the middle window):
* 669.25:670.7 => 0.03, 76.7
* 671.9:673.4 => 0.00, 78.8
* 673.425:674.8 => 0.03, 77.5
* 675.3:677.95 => -0.02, 80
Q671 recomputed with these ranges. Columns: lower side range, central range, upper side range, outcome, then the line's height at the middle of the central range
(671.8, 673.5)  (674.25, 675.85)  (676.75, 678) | 0.00 mag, 79.6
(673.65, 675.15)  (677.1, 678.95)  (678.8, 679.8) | -0.02 mag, 78.9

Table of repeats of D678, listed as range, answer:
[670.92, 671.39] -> 77.5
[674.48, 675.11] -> 77.8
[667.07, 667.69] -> 79.6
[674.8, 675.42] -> 79.6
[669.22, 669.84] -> 76.1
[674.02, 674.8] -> 77.1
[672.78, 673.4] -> 81.7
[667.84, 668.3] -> 75.4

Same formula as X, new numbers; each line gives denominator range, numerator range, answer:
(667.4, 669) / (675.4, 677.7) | 1.05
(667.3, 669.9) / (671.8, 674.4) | 1.03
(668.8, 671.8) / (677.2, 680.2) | 1.07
